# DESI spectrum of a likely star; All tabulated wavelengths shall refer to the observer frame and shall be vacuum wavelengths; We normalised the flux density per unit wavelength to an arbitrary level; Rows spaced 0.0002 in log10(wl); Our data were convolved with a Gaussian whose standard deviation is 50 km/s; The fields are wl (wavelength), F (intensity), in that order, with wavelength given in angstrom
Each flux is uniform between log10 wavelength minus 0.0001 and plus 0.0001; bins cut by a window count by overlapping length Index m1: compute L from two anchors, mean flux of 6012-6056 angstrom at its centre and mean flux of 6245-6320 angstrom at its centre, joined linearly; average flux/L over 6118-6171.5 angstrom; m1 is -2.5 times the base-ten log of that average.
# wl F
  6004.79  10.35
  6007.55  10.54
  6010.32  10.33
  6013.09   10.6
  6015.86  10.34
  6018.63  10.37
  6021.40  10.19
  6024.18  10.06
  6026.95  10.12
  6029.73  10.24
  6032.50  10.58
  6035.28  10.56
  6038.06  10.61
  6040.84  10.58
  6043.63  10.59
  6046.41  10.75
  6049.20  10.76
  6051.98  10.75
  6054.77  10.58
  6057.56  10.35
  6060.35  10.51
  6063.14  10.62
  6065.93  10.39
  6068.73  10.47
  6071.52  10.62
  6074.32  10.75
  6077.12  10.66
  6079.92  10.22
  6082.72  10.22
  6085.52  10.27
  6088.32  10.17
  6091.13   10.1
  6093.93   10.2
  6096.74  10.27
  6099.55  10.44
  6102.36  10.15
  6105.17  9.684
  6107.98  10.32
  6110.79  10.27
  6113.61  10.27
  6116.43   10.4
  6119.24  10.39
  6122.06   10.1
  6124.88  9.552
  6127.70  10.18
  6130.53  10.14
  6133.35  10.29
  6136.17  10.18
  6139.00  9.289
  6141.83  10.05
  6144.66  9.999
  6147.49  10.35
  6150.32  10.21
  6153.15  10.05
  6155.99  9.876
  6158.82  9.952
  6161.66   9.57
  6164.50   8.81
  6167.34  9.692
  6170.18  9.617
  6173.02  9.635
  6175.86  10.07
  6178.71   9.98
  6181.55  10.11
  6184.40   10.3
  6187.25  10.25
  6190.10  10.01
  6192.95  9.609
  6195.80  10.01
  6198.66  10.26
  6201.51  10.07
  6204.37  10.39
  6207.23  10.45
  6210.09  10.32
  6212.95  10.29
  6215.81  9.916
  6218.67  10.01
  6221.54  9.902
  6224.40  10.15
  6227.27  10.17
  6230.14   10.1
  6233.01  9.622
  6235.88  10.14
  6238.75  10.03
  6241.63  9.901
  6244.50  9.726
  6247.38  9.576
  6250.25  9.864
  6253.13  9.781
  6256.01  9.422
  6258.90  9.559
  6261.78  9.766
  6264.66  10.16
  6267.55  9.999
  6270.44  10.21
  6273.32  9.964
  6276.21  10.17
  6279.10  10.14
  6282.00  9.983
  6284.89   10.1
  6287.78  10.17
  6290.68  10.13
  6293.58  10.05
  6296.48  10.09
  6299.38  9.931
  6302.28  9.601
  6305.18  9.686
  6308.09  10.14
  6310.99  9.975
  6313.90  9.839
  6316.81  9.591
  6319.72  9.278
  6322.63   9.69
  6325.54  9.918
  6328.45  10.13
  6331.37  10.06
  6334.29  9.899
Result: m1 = 0.03 mag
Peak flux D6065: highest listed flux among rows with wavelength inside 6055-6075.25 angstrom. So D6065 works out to 10.75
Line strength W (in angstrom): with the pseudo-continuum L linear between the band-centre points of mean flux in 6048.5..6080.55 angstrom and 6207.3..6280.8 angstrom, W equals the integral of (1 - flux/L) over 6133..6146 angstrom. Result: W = 0.5 angstrom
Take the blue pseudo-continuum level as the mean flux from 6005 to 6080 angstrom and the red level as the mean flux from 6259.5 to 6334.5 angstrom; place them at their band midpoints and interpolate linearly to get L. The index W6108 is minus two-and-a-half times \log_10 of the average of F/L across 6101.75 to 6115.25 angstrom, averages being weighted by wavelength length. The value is 0.02 mag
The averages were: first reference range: 10.5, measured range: 10.1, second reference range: 9.95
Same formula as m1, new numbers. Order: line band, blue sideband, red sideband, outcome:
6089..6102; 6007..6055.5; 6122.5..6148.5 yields -0.01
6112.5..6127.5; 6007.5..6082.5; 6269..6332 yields 0.02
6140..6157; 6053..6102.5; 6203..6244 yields 0.02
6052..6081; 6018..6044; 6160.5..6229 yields -0.02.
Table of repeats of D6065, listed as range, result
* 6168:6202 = 10.3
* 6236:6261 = 10.03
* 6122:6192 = 10.35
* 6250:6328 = 10.21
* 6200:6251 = 10.45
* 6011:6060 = 10.76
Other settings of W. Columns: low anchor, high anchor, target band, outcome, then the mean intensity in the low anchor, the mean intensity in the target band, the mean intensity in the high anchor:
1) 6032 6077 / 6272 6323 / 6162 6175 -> 1.0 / 10.6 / 9.48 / 9.92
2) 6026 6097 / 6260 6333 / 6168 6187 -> 0.5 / 10.5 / 9.96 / 9.95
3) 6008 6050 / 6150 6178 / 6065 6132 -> -1.2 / 10.4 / 10.3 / 9.74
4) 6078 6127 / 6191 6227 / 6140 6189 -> 1.1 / 10.2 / 9.91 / 10.1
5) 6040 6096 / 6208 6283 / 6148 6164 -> 0.5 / 10.5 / 9.89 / 9.96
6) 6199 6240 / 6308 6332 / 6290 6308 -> -0.1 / 10.1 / 9.92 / 9.82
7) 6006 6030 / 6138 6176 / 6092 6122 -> -0.8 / 10.3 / 10.2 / 9.79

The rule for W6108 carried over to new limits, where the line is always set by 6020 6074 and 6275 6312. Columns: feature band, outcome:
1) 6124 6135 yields 0.03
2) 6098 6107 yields 0.03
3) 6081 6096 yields 0.02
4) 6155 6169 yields 0.08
